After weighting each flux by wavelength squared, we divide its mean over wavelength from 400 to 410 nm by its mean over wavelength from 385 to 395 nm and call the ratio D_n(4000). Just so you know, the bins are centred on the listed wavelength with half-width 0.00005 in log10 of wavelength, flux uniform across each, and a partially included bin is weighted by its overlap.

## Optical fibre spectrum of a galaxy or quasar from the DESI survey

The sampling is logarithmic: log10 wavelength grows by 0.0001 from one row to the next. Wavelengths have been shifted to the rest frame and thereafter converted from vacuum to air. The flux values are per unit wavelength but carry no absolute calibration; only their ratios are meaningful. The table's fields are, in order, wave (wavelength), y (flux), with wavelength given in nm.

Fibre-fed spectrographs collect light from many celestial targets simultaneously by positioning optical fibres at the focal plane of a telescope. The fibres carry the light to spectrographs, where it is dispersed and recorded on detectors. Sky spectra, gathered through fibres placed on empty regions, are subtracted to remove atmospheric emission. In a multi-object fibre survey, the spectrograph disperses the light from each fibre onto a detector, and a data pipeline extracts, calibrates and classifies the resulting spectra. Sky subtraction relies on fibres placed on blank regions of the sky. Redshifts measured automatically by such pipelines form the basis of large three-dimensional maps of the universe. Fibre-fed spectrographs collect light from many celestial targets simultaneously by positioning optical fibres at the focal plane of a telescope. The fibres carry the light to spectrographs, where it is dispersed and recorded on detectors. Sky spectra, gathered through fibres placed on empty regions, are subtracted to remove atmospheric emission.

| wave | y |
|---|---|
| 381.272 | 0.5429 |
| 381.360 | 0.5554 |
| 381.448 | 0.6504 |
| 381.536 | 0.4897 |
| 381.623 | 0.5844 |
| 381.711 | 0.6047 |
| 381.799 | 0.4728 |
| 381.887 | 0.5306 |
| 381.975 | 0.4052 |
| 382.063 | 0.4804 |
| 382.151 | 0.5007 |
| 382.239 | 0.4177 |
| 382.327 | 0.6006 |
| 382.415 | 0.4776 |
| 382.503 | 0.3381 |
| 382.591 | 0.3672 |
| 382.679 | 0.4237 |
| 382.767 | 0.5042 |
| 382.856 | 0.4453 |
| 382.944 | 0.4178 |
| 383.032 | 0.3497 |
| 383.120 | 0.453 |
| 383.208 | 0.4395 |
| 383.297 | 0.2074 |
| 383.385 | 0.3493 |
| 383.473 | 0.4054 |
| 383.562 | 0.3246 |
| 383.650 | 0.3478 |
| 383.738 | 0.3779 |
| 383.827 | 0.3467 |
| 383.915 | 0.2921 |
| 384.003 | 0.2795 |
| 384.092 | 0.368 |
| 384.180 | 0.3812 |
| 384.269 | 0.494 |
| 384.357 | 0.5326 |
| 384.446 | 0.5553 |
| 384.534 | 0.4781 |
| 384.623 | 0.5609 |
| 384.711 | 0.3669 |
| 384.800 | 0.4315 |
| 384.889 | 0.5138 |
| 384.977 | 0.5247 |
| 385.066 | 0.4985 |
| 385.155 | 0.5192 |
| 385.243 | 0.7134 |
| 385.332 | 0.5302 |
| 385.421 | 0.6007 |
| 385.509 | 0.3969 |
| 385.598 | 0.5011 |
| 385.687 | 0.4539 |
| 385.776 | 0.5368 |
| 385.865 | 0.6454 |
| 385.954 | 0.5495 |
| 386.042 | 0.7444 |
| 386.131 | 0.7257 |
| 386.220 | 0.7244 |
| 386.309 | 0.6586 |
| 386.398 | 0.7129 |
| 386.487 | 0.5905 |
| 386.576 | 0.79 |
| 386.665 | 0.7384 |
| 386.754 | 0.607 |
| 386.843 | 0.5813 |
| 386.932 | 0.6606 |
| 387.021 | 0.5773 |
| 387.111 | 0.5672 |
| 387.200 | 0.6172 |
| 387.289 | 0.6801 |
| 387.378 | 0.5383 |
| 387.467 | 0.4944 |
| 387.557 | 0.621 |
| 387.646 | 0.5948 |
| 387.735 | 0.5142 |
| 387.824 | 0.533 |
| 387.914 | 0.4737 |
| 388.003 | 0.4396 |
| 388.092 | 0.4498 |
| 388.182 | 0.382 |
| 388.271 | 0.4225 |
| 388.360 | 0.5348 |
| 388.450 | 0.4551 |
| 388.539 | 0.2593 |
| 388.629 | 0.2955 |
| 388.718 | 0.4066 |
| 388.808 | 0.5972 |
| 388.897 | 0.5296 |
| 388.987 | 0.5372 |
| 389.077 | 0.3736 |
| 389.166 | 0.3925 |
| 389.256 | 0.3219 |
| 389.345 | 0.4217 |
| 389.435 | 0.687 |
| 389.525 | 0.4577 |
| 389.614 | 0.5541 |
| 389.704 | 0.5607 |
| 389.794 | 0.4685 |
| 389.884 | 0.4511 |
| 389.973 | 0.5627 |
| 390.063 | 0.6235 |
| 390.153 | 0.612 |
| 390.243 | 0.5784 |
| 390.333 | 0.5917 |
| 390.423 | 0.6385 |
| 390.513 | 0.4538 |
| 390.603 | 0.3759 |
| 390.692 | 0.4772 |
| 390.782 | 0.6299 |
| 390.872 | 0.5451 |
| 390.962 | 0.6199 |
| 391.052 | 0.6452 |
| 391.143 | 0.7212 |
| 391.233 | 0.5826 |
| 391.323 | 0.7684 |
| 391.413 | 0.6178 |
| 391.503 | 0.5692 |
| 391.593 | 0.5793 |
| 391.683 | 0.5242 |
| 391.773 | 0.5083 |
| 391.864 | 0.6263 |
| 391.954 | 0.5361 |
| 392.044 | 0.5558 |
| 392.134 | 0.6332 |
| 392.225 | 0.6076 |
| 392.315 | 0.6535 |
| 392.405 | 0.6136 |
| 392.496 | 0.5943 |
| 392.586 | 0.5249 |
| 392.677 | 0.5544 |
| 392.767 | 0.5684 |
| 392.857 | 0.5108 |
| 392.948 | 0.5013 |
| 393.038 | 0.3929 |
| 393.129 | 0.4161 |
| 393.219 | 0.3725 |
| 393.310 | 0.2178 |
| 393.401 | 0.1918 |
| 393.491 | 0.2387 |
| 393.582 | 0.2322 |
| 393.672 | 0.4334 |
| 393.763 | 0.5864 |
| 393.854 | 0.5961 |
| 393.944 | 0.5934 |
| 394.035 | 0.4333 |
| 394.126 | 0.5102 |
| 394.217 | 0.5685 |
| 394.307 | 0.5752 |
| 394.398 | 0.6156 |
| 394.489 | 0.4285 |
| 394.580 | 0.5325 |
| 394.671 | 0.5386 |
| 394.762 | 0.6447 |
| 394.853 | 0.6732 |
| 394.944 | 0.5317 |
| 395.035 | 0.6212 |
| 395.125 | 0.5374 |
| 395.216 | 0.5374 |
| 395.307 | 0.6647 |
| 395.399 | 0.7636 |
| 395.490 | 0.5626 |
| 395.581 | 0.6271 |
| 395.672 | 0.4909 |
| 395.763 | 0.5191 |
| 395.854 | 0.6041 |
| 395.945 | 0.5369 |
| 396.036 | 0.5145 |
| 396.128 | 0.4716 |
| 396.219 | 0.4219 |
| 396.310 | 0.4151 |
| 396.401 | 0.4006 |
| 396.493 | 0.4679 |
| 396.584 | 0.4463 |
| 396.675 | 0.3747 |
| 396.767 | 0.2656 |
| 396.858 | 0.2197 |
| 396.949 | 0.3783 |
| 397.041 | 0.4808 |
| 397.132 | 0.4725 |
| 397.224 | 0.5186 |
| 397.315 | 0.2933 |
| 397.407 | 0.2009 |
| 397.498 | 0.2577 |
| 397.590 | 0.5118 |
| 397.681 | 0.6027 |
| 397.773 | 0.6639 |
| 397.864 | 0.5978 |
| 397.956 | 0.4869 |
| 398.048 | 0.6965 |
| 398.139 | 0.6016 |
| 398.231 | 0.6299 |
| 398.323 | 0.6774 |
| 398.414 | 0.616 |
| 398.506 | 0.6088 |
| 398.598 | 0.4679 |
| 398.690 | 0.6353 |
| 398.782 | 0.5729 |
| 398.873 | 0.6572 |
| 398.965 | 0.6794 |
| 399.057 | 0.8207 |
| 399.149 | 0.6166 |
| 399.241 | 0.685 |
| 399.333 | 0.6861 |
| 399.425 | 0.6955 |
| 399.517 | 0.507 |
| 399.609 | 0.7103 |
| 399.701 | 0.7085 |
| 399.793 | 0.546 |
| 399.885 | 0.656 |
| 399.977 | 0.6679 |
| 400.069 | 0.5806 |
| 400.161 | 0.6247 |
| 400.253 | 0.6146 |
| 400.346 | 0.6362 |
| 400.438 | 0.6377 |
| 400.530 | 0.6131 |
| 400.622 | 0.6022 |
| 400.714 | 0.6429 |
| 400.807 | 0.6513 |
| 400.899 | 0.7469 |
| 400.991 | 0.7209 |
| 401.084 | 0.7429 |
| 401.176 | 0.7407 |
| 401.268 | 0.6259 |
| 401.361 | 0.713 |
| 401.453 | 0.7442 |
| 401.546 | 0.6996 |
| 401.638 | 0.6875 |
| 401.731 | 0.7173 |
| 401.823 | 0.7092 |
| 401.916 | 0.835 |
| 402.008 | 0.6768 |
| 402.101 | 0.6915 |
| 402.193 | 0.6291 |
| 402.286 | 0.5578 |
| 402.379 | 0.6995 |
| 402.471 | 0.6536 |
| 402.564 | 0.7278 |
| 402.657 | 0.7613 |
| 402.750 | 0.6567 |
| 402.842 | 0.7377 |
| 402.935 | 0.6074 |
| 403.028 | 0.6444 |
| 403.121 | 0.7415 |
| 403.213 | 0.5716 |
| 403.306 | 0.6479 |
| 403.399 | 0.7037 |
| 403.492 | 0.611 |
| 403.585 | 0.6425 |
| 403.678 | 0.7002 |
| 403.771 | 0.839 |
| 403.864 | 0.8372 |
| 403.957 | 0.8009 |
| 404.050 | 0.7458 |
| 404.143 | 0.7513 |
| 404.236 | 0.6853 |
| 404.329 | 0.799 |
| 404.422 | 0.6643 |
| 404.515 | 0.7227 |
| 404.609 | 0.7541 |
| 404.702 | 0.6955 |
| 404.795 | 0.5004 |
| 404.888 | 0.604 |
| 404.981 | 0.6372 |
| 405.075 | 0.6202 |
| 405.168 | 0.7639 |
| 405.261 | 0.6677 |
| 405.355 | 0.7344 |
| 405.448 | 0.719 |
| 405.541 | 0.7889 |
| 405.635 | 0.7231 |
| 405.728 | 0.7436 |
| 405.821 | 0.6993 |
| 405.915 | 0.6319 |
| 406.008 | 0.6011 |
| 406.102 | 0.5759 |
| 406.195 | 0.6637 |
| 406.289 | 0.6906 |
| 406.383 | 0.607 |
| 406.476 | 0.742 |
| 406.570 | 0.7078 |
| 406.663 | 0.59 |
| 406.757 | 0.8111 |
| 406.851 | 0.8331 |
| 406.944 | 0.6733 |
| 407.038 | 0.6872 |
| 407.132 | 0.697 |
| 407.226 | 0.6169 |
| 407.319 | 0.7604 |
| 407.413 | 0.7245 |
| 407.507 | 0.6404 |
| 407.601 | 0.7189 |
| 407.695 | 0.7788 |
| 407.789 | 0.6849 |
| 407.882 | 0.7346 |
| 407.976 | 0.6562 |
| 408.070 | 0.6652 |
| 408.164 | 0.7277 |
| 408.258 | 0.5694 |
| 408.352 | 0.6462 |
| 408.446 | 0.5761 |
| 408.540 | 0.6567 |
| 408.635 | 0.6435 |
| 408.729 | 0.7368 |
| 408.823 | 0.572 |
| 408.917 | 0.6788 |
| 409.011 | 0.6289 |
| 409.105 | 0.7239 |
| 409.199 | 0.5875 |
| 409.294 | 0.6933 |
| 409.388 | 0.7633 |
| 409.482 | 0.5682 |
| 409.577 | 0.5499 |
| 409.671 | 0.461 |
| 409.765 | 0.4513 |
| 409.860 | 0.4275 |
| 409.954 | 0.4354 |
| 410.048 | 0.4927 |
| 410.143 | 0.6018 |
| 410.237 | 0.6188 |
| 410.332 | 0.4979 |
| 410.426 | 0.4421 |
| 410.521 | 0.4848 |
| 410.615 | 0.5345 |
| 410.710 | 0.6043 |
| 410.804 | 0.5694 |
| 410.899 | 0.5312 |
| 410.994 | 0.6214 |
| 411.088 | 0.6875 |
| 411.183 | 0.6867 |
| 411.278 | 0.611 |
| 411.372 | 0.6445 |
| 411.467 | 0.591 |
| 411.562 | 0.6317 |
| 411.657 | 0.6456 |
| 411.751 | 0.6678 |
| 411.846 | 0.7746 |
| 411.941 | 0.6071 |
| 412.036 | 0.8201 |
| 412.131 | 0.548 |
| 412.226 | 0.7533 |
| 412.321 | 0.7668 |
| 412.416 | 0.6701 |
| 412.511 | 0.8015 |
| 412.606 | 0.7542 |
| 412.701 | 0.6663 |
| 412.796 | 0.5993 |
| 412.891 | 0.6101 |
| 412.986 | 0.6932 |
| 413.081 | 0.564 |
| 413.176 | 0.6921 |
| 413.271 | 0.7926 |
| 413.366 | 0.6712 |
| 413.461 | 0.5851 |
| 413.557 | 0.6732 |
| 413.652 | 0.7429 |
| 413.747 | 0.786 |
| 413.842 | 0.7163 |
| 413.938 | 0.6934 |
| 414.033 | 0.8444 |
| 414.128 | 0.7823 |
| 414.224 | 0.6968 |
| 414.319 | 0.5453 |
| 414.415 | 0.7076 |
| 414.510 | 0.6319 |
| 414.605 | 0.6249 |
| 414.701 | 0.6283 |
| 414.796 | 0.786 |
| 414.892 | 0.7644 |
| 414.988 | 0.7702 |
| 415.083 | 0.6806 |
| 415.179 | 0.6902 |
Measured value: 1.3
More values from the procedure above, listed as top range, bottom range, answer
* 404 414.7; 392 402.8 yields 1.23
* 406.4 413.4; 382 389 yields 1.46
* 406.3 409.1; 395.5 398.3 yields 1.51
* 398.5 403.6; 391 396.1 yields 1.28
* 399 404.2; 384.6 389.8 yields 1.37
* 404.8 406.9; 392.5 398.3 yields 1.47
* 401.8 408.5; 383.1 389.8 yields 1.50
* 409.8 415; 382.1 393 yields 1.42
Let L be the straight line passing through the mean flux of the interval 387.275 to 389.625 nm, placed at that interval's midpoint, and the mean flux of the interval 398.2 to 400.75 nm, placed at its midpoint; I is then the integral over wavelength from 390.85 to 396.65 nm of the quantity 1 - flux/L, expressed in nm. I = 0.20 nm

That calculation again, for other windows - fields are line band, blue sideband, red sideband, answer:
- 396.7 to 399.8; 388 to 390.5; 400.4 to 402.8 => 0.41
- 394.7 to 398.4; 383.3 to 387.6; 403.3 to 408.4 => 0.65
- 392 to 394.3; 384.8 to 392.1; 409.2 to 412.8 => 0.32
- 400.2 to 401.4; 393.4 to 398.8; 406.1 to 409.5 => -0.19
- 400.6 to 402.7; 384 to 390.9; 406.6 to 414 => -0.32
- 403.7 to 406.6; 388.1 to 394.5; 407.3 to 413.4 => -0.48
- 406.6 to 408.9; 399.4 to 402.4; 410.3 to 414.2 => -0.07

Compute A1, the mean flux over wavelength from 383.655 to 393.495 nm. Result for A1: 0.525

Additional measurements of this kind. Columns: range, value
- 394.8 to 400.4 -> 0.553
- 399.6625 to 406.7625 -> 0.683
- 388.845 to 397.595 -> 0.509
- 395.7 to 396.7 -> 0.473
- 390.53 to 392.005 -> 0.581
